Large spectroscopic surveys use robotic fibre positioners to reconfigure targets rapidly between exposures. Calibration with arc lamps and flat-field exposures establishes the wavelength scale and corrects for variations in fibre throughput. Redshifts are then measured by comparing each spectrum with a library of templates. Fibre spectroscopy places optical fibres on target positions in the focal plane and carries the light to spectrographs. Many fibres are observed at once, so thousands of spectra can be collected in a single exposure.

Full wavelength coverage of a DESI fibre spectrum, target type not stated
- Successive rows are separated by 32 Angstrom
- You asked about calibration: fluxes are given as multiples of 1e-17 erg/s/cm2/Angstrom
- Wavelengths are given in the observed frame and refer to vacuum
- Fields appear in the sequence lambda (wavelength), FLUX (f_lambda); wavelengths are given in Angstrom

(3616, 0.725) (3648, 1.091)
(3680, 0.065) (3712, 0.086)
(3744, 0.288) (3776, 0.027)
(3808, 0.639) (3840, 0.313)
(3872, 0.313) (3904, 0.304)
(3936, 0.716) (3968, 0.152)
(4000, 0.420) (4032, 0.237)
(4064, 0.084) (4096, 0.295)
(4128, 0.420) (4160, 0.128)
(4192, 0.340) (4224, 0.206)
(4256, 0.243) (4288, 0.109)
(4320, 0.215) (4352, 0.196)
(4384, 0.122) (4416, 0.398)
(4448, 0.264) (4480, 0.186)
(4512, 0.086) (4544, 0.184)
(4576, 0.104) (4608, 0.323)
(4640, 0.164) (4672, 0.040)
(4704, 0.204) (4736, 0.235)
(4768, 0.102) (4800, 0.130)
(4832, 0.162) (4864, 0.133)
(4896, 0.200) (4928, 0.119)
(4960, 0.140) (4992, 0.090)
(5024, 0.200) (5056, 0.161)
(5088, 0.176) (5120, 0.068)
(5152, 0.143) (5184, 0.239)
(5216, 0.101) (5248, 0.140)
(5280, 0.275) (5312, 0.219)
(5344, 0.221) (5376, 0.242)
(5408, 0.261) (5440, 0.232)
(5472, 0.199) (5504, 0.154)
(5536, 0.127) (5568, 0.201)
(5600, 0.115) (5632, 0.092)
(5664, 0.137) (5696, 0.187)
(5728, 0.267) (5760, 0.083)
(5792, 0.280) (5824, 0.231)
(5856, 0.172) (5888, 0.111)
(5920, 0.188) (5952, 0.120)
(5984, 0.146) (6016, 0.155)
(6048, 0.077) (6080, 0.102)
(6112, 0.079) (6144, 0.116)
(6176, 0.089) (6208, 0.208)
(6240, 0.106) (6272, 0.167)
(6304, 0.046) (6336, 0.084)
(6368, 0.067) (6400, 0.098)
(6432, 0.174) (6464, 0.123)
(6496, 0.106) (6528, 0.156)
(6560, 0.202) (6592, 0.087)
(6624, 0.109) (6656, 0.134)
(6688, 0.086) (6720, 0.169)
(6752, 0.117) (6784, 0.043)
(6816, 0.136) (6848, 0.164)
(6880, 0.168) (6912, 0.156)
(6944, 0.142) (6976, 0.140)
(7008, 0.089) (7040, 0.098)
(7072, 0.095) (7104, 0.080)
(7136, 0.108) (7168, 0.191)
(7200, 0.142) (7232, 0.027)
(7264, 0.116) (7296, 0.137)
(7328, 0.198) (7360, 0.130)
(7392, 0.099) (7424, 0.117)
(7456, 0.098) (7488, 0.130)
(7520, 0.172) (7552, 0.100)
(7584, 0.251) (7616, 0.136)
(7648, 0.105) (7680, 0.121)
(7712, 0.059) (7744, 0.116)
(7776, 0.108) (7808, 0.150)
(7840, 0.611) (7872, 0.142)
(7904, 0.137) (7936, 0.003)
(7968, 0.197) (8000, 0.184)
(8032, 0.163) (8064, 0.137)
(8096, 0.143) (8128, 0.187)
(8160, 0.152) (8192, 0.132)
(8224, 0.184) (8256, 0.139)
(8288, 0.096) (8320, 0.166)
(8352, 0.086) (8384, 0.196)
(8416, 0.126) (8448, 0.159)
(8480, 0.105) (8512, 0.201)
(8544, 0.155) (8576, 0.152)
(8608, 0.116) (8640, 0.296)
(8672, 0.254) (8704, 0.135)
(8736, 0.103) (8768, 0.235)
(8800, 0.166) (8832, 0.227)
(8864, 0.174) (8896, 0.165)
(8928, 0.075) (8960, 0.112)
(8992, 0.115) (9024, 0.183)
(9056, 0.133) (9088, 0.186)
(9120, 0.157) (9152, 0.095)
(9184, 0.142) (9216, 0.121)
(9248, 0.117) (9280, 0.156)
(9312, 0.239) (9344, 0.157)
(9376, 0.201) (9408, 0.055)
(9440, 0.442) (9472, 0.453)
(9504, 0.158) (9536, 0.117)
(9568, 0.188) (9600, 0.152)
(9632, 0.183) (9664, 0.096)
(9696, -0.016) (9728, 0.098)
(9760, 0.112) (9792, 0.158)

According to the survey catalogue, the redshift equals 1.103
